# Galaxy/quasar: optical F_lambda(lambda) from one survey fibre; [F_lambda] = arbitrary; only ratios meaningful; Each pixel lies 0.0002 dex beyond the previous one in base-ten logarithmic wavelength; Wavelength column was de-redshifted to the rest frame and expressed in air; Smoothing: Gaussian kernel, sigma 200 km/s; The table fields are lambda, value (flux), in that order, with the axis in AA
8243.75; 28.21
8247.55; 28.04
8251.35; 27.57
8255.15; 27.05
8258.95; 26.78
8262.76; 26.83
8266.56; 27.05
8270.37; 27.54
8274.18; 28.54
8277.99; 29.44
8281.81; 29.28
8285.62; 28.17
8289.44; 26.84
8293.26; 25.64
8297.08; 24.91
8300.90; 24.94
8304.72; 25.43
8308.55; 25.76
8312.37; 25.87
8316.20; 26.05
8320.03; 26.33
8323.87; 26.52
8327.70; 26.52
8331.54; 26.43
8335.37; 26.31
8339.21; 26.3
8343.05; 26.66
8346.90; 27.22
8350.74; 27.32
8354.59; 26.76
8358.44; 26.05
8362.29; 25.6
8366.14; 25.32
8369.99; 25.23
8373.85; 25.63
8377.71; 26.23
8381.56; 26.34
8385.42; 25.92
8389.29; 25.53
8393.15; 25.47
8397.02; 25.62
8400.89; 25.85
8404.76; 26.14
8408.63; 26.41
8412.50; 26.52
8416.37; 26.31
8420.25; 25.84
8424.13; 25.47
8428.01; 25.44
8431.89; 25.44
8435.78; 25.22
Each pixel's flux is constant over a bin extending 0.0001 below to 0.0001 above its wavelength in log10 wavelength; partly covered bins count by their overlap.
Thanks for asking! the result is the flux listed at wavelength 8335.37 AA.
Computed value 26.31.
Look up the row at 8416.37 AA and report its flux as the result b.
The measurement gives 26.31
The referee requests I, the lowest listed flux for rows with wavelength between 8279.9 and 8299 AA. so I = 24.91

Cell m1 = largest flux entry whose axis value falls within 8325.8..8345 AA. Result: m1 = 26.66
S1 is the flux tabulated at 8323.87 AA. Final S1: 26.52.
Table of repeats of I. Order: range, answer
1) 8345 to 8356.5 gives 26.76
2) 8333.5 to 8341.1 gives 26.3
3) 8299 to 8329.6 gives 24.94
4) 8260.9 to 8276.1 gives 26.83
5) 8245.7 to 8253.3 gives 27.57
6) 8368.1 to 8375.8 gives 25.23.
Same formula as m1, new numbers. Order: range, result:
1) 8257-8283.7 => 29.44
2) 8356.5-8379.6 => 26.23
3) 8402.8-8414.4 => 26.52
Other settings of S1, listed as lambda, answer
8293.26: 25.64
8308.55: 25.76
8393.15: 25.47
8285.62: 28.17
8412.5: 26.52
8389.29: 25.53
